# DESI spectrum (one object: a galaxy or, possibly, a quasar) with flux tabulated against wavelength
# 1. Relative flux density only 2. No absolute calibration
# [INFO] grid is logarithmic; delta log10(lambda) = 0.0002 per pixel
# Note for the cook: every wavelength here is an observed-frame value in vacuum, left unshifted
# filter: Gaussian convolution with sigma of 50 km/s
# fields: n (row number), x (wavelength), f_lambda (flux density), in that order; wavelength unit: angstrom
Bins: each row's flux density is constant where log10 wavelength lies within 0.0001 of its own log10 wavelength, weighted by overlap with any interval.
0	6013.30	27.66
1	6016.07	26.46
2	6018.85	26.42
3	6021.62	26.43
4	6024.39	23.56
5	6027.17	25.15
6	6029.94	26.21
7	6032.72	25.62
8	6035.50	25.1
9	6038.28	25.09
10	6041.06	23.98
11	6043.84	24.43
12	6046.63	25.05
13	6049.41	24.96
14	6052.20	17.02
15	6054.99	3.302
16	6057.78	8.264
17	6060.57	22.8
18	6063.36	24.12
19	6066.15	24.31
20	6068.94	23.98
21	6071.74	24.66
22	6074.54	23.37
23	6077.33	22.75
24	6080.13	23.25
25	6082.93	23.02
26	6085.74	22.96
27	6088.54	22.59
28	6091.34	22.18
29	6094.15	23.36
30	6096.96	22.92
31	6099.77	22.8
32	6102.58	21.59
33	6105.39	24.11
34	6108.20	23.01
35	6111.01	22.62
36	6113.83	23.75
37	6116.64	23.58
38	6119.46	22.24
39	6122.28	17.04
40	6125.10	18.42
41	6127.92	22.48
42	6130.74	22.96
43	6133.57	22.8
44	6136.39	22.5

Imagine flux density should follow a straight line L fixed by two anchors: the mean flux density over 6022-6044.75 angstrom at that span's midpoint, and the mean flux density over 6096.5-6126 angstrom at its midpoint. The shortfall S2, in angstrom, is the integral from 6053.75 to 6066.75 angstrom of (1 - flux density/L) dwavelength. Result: 4.2 angstrom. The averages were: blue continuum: 25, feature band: 16.3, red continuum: 22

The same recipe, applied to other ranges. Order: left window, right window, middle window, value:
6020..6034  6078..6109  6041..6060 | 5.15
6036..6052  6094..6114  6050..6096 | 5.24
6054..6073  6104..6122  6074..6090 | -1.96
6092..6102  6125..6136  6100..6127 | 0.75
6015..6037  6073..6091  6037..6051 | 0.09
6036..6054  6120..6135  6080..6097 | -0.77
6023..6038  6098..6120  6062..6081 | 0.18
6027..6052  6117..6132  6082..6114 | -1.26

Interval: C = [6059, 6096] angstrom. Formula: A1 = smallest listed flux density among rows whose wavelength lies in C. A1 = 22.18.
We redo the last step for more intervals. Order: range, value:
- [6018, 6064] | 3.302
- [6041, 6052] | 23.98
